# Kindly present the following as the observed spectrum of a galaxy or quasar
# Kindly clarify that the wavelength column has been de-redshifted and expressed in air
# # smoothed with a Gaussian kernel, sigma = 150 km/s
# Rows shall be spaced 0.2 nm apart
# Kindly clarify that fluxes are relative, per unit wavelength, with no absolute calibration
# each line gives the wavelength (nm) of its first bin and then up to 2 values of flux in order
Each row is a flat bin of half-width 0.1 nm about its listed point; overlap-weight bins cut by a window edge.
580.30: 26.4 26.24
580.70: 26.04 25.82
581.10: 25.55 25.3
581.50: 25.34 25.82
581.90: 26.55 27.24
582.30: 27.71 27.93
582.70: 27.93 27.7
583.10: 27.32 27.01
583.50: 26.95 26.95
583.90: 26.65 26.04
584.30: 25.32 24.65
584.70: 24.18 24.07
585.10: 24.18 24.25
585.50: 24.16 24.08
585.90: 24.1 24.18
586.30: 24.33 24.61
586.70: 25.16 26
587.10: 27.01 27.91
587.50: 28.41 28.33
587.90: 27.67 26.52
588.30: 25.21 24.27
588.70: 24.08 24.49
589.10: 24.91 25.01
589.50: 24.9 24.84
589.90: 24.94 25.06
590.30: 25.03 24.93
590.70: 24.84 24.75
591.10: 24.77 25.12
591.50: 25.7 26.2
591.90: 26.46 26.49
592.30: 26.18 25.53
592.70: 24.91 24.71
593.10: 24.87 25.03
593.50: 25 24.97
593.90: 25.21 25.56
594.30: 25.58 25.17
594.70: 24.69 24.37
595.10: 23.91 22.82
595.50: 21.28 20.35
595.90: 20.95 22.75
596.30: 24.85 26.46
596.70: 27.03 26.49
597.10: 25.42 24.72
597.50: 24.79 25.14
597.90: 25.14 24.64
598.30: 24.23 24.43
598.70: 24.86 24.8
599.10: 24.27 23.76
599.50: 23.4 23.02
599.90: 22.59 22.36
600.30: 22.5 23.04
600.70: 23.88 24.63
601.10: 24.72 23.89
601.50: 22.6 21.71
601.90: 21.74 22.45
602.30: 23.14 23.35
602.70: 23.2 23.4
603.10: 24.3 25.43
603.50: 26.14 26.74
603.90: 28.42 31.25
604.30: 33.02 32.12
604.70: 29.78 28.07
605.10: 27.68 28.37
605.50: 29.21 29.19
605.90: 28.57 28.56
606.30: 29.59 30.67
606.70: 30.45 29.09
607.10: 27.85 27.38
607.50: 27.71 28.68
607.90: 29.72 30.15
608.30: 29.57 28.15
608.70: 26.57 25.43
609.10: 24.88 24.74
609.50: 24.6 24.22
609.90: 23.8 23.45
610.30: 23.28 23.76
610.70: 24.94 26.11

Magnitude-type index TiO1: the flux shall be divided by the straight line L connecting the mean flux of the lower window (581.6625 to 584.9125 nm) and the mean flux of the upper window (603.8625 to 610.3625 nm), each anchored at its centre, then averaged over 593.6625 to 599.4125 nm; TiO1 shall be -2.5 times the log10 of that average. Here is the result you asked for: 0.124 mag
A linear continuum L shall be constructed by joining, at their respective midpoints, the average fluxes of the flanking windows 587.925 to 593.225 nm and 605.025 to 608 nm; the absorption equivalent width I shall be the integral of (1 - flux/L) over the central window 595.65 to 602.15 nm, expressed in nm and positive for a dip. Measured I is 0.77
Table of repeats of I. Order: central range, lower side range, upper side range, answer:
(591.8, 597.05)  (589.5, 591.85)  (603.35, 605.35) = 0.303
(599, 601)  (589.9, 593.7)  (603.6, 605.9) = 0.326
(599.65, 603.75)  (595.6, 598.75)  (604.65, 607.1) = 0.509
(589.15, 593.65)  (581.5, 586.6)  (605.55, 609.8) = 0.202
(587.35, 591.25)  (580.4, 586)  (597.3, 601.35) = -0.040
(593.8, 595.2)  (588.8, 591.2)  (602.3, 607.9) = 0.048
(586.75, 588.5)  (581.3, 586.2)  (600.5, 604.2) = -0.093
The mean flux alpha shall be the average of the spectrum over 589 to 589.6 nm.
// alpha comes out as 24.9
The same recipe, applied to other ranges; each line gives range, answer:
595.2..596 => 21.4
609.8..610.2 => 23.6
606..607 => 29.7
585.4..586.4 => 24.2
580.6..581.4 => 25.7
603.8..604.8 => 30.9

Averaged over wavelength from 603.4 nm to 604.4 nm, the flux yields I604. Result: 29.1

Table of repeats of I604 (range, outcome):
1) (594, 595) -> 25.1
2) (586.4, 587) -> 25.3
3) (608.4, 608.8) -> 27.4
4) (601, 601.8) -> 23.2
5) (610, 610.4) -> 23.4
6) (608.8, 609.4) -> 25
